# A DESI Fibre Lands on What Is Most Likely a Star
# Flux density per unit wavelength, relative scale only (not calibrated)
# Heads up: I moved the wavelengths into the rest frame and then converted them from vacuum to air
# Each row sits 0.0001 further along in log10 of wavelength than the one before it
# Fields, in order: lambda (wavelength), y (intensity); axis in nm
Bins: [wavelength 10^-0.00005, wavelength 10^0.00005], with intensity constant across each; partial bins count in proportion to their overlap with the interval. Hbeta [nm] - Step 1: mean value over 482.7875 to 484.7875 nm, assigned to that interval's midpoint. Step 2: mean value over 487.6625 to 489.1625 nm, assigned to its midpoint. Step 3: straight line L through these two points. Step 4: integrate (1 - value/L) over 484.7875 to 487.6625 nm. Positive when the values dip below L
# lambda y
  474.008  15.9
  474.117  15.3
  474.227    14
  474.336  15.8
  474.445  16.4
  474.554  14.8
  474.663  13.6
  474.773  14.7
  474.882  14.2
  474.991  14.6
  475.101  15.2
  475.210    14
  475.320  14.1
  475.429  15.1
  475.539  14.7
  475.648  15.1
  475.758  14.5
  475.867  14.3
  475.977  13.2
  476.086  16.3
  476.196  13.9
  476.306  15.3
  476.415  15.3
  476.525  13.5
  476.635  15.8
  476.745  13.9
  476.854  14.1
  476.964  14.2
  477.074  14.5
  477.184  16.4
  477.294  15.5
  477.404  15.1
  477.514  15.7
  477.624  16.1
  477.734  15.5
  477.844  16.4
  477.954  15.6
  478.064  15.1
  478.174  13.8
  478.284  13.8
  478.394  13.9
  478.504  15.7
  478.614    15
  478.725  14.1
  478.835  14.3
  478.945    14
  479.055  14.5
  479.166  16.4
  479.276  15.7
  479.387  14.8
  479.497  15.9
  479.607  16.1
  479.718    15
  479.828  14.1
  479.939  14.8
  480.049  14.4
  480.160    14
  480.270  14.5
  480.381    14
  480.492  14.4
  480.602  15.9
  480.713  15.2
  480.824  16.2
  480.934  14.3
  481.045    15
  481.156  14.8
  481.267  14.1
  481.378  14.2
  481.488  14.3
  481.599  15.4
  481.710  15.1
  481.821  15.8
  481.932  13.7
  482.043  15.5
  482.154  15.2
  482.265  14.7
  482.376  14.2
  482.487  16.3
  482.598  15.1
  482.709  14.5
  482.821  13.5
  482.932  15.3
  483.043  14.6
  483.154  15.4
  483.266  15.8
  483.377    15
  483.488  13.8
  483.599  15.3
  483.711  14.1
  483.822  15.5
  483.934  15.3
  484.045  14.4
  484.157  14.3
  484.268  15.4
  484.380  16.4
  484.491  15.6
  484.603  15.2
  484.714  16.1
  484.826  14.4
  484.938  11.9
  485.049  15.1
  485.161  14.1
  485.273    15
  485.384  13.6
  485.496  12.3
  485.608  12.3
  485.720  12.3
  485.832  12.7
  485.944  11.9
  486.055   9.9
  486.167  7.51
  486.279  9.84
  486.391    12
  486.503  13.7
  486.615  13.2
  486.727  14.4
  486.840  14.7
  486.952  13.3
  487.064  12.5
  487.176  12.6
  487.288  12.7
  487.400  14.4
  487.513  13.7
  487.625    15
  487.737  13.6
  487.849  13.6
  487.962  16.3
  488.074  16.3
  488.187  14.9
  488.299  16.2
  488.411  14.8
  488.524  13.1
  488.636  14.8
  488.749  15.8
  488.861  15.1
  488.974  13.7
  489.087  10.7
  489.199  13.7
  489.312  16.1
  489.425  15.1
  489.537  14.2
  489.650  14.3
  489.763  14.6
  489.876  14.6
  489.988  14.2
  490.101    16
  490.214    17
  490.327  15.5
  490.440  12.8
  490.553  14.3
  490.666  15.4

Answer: 0.373 nm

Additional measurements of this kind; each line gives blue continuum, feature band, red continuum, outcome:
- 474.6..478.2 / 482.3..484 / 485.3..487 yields -0.24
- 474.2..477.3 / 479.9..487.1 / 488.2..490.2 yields 0.22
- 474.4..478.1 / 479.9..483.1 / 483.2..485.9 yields -0.05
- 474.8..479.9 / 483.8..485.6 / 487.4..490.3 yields 0.02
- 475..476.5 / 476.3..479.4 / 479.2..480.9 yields -0.03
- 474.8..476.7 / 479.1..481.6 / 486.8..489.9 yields -0.07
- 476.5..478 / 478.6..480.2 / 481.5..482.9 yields 0.02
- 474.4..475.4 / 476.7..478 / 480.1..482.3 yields -0.05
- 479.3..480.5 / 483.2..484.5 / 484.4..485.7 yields -0.07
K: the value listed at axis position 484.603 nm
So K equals 15.2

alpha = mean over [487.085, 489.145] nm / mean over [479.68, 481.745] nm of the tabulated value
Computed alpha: 0.97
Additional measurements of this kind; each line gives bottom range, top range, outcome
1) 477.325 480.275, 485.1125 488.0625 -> 0.87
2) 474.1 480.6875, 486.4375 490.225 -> 0.97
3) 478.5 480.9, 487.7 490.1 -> 0.98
